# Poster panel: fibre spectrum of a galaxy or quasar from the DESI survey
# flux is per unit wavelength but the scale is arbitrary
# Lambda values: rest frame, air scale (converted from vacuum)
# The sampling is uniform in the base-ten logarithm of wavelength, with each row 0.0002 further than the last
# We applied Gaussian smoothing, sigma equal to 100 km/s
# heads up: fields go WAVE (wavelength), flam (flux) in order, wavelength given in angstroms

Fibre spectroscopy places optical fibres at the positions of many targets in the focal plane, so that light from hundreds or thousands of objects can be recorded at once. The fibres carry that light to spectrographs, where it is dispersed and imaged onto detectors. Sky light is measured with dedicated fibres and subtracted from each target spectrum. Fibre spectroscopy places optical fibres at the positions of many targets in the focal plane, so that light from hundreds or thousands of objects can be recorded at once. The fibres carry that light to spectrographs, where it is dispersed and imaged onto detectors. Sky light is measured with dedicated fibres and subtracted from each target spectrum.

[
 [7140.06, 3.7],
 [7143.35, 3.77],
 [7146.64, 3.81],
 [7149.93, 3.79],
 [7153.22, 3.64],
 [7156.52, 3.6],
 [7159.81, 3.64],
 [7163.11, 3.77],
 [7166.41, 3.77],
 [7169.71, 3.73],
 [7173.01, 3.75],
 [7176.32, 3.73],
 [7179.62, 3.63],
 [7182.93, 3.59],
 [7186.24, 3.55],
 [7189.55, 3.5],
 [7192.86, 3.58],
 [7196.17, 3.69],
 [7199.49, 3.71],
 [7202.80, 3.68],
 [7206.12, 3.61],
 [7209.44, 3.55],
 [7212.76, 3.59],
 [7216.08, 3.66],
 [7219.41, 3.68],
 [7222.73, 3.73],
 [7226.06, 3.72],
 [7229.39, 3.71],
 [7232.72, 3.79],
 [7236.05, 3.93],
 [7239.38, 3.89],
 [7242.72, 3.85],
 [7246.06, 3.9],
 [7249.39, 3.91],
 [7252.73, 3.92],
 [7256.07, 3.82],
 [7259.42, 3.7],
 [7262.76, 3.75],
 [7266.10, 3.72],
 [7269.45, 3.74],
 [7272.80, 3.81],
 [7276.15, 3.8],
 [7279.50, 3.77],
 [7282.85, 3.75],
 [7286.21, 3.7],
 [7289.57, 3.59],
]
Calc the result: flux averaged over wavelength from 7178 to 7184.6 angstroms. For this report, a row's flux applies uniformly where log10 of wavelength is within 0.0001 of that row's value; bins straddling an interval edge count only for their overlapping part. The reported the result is 3.61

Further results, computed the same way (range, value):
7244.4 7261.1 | 3.85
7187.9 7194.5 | 3.54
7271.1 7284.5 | 3.78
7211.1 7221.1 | 3.64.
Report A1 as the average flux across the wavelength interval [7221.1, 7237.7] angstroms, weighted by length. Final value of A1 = 3.78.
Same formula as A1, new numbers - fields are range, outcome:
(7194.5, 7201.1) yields 3.7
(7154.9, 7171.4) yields 3.7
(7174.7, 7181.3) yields 3.68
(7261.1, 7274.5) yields 3.76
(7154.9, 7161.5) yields 3.62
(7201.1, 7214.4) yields 3.61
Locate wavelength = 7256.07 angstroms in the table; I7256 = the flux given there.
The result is 3.82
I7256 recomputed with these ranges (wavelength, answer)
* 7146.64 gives 3.81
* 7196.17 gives 3.69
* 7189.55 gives 3.5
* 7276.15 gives 3.8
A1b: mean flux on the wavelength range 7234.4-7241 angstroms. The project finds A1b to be 3.91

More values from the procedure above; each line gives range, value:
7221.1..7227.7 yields 3.72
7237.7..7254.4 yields 3.89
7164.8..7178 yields 3.75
